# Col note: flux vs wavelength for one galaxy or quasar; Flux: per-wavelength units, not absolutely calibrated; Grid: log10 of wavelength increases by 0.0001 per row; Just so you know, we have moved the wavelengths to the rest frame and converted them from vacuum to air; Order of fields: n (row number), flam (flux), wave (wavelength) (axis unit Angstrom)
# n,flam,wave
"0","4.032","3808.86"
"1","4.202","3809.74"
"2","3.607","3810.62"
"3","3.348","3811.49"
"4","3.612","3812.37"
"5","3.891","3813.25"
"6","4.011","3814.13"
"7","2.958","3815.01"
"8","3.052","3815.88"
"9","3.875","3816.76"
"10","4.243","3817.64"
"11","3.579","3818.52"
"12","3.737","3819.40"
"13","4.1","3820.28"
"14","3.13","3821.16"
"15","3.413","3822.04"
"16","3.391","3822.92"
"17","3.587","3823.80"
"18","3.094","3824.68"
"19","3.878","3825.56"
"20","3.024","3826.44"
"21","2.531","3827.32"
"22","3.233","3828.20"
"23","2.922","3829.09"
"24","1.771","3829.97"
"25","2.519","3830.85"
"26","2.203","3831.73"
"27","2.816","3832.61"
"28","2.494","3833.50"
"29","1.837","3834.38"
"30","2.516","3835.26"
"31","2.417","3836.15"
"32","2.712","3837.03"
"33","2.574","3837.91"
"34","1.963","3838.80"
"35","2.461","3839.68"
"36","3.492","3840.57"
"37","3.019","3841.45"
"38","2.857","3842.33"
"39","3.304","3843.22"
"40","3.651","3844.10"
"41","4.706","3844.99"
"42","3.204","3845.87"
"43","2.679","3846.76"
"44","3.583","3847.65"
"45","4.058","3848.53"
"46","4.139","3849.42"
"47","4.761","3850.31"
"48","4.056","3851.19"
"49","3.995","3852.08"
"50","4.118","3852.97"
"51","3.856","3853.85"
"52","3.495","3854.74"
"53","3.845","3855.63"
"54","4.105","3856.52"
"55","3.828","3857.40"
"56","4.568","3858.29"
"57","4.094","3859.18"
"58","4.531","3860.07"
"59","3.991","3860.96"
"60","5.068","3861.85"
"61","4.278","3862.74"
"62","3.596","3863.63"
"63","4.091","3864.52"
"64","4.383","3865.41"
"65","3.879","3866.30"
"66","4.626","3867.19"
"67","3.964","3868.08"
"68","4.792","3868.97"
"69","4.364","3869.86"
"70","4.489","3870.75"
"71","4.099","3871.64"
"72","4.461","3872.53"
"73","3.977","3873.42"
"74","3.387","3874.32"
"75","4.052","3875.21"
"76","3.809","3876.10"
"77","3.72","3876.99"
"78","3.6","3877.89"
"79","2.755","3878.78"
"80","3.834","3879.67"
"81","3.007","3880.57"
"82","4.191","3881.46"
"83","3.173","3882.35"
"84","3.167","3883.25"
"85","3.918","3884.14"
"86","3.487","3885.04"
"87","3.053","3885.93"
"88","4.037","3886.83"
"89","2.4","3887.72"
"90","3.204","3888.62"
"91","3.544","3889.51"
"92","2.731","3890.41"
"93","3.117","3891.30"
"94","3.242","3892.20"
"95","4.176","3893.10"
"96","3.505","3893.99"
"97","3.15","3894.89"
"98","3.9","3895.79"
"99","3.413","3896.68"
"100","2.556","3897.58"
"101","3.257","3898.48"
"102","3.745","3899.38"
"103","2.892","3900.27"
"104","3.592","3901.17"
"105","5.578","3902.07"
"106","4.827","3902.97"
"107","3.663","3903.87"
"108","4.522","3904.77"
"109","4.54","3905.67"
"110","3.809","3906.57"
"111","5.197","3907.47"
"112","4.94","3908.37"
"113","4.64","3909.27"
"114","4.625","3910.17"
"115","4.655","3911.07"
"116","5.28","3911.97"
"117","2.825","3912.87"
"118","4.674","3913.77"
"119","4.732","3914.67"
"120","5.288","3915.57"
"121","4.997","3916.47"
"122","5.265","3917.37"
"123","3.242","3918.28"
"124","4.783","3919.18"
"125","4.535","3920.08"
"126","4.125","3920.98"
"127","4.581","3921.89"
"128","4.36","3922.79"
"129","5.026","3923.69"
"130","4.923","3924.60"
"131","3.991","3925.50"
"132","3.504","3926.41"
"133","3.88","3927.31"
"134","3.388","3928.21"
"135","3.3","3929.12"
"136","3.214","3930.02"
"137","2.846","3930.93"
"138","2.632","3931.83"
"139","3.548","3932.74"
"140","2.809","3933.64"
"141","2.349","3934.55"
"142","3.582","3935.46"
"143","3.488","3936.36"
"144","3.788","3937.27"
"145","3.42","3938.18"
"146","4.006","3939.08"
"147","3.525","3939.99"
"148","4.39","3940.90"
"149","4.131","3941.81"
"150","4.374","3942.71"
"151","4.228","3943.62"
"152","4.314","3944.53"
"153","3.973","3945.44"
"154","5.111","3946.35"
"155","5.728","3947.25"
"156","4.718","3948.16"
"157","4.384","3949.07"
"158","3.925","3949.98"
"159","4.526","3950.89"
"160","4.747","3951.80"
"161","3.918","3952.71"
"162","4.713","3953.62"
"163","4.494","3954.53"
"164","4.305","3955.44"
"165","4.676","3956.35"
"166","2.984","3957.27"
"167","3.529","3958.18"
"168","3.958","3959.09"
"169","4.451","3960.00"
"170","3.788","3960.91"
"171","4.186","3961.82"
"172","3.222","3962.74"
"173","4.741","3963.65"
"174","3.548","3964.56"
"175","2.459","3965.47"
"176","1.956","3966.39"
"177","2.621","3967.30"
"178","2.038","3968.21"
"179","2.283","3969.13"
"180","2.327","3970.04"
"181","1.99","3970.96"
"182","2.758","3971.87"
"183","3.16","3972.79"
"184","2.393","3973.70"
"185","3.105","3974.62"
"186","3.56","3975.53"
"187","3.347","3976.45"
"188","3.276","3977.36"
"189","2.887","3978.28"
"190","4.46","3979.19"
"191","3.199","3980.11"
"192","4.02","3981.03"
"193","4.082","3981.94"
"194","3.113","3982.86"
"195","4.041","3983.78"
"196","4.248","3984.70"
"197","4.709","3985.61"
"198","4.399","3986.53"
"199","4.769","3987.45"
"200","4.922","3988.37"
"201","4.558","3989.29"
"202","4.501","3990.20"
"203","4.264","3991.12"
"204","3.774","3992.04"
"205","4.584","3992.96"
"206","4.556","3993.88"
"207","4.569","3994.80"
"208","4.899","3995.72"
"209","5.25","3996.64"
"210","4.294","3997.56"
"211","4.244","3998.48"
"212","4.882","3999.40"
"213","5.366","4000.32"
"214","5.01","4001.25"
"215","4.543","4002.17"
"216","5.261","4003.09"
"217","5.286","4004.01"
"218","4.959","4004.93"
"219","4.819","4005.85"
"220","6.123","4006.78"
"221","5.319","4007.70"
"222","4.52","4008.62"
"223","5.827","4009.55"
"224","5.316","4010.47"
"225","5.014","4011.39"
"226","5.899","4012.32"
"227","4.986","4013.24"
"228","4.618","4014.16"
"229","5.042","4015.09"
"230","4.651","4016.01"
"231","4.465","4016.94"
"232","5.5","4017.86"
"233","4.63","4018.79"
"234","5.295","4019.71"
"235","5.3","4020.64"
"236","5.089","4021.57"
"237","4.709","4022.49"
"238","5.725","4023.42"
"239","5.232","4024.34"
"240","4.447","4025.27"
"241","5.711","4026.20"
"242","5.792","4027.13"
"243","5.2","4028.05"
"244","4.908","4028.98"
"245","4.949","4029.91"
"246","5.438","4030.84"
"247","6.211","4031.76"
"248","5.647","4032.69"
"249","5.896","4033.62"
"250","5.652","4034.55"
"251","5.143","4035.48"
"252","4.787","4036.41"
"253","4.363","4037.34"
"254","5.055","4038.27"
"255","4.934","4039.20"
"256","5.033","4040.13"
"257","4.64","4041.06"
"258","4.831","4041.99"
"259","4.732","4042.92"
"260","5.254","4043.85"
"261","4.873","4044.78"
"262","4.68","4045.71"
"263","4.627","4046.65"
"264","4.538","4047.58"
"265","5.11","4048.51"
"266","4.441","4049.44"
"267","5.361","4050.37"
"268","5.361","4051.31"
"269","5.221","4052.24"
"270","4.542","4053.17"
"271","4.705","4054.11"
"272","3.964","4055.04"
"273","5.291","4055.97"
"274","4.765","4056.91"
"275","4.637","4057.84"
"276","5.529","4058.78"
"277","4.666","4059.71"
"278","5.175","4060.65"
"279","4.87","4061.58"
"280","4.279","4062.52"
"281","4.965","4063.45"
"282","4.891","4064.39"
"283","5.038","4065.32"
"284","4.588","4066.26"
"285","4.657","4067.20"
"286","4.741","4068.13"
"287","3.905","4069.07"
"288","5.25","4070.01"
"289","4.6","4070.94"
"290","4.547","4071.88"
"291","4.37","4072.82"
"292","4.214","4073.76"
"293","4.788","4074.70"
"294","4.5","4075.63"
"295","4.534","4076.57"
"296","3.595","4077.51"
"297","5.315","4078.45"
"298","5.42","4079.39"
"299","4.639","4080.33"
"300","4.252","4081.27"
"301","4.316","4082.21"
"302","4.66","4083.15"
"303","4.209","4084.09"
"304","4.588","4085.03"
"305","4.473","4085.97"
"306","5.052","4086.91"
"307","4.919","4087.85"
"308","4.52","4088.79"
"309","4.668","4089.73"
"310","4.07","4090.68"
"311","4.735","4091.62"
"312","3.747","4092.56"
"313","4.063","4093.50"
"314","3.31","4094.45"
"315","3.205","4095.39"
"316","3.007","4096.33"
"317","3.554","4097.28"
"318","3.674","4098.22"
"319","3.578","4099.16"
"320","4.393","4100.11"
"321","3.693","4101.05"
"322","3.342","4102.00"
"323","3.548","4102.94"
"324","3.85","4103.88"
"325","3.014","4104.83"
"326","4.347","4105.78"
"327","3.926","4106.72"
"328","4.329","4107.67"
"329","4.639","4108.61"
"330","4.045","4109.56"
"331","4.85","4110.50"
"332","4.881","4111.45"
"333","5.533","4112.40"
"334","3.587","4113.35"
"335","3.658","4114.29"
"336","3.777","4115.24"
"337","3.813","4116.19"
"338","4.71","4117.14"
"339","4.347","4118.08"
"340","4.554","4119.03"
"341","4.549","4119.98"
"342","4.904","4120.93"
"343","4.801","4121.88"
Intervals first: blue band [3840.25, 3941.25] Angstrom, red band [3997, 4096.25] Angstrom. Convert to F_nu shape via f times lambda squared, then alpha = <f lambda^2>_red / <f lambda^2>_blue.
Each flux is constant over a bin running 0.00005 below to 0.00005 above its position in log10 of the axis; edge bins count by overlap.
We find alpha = 1.35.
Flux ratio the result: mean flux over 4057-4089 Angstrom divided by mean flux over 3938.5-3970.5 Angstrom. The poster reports 1.2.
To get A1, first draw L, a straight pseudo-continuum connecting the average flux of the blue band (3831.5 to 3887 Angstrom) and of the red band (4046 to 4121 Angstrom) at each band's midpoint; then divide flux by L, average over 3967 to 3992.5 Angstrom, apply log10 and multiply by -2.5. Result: 0.15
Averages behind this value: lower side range 3.64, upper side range 4.43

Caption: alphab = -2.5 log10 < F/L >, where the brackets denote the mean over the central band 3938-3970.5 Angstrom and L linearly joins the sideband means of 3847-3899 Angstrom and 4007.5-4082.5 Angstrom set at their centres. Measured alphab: 0.12 mag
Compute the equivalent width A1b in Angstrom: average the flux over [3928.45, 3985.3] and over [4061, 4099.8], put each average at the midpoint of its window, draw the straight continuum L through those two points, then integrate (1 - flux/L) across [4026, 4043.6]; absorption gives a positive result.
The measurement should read -4.6 Angstrom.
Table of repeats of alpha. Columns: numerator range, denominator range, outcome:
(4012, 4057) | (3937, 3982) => 1.41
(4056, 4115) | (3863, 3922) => 1.21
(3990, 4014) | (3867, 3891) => 1.42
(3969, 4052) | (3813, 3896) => 1.43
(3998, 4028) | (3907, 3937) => 1.31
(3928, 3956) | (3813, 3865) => 1.21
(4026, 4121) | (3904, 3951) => 1.18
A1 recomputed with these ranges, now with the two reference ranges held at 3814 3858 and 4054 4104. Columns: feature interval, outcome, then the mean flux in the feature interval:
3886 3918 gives -0.11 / 4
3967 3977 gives 0.41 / 2.7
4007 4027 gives -0.24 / 5.13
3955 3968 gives 0.09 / 3.57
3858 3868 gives -0.24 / 4.26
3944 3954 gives -0.19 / 4.55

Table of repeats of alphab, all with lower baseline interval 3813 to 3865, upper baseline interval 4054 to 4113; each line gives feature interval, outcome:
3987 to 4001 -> -0.15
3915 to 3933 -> -0.09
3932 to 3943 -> 0.07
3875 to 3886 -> 0.02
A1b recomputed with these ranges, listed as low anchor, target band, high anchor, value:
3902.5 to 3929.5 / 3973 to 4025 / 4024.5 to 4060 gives 2.50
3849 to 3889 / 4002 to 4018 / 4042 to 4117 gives -3.19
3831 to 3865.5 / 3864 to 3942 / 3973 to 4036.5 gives 0.86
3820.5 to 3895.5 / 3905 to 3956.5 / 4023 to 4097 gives -3.03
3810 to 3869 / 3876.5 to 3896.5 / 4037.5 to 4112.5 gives 1.60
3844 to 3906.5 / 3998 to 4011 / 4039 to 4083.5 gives -1.85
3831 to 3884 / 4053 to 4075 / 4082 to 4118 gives -3.62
